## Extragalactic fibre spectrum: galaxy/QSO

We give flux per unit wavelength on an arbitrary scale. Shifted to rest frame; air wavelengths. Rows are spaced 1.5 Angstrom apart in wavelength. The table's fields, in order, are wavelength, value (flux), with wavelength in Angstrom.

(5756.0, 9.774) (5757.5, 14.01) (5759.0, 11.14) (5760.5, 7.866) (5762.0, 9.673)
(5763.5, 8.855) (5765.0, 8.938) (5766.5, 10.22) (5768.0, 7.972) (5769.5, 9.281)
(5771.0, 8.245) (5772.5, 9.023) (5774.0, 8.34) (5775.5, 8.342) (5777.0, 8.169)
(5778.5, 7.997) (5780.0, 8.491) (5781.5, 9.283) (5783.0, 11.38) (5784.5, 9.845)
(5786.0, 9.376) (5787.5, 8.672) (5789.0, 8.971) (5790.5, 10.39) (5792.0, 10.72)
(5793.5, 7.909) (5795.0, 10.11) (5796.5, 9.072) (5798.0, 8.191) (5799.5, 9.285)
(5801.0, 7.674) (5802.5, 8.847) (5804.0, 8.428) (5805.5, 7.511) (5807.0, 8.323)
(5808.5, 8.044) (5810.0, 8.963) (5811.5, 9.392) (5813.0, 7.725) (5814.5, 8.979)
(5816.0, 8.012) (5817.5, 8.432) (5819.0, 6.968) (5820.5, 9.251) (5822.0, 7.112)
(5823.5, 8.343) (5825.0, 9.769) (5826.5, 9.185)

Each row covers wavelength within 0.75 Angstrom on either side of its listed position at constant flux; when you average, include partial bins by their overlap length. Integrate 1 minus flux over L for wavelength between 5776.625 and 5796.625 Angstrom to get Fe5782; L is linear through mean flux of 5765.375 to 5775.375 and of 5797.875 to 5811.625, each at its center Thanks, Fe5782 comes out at -1.6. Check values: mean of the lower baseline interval 8.82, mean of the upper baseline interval 8.44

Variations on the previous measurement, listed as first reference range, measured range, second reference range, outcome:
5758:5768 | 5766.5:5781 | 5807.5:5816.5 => 1.12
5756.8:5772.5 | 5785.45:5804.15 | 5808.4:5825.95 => -0.29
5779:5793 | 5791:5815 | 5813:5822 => 0.35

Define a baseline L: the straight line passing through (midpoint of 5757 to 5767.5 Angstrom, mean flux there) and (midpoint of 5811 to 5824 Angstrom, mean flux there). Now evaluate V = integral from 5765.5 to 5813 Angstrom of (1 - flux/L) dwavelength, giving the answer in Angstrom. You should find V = 1.0 Angstrom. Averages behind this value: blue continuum 9.96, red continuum 8.22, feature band 8.9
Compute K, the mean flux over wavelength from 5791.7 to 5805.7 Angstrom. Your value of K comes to 8.76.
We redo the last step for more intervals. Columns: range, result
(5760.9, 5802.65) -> 9.04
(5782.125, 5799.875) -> 9.5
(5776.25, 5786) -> 9.21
